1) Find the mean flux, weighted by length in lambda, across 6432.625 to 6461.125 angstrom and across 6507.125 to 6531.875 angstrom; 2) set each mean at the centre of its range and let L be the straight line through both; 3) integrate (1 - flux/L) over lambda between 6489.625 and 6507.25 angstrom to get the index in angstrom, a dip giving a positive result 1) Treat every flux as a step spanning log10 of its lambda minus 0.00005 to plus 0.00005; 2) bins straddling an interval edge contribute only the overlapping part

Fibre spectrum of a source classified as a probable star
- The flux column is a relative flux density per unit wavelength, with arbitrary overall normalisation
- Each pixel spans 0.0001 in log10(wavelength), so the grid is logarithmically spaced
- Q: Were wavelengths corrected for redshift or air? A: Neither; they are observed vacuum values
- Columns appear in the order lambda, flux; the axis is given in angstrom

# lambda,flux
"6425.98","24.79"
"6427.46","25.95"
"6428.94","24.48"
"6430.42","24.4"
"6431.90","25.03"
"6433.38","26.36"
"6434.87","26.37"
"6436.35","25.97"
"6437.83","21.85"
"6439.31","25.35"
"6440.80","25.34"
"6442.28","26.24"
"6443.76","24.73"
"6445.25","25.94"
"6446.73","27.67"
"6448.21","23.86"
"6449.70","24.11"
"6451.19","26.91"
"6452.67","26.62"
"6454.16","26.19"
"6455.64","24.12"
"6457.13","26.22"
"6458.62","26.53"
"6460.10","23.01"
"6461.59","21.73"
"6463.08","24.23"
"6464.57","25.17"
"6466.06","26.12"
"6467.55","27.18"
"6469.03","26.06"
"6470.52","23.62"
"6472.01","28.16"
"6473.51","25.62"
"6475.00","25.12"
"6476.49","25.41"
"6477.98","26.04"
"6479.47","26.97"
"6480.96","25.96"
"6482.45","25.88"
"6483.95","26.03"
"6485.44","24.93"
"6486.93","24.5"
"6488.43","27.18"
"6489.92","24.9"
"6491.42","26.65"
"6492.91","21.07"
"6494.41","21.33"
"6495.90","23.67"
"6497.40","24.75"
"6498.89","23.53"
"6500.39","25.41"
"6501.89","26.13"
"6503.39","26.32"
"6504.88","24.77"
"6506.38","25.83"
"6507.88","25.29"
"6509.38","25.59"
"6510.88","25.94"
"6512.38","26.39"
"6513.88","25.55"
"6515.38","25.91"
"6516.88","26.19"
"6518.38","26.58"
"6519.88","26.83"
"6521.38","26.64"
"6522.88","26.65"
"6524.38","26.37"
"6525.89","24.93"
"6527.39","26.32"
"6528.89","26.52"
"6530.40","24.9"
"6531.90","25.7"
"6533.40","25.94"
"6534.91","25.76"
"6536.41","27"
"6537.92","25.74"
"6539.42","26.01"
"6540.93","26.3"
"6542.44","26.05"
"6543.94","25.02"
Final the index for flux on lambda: 0.90 angstrom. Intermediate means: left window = 25.4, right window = 26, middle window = 24.5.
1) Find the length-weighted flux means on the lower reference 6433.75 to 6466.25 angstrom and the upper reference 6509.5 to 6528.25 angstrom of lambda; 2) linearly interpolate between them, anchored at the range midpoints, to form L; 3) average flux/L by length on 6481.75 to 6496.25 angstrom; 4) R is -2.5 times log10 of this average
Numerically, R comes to 0.048 mag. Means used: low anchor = 25.2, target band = 24.6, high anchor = 26.2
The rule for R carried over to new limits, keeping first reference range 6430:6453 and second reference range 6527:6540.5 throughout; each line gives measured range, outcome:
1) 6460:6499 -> 0.03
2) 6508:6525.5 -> -0.01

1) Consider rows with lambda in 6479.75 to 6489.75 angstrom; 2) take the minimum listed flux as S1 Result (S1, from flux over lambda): 24.5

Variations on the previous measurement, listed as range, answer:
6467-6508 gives 21.07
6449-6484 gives 21.73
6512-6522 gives 25.55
